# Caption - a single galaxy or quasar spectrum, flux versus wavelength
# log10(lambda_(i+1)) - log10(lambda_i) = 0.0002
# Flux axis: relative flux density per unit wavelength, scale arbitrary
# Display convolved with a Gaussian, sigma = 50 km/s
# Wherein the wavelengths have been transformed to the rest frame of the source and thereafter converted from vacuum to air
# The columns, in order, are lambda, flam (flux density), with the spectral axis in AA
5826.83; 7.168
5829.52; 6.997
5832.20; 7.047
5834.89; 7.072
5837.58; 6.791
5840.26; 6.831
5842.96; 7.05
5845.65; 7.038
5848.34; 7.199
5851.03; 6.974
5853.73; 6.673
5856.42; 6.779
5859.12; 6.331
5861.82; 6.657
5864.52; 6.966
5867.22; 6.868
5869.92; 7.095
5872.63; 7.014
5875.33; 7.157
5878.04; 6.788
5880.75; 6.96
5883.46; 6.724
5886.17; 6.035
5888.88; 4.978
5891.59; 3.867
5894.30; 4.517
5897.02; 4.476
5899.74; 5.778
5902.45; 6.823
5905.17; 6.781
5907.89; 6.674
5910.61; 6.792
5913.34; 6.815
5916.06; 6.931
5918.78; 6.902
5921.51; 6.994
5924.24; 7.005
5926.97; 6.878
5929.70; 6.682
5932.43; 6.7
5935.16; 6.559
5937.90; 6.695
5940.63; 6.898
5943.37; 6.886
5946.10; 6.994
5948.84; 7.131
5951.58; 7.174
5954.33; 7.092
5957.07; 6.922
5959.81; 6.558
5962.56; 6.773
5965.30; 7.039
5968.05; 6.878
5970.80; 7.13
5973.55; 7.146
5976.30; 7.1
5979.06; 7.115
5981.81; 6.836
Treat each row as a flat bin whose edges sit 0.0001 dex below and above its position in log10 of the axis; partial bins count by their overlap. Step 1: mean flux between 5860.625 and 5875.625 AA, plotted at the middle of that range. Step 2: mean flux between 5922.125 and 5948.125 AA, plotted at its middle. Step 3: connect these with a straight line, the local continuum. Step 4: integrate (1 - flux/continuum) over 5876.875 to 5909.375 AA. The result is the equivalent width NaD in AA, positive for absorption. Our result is 4.9 AA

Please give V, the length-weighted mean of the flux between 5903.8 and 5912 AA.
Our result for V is 6.74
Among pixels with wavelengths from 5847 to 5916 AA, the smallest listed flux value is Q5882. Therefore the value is 3.867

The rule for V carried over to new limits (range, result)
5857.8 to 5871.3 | 6.78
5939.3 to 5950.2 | 6.98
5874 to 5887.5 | 6.73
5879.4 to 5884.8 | 6.84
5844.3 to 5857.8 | 6.93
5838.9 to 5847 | 6.98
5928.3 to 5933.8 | 6.7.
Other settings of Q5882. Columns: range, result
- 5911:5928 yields 6.815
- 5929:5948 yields 6.559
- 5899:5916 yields 5.778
